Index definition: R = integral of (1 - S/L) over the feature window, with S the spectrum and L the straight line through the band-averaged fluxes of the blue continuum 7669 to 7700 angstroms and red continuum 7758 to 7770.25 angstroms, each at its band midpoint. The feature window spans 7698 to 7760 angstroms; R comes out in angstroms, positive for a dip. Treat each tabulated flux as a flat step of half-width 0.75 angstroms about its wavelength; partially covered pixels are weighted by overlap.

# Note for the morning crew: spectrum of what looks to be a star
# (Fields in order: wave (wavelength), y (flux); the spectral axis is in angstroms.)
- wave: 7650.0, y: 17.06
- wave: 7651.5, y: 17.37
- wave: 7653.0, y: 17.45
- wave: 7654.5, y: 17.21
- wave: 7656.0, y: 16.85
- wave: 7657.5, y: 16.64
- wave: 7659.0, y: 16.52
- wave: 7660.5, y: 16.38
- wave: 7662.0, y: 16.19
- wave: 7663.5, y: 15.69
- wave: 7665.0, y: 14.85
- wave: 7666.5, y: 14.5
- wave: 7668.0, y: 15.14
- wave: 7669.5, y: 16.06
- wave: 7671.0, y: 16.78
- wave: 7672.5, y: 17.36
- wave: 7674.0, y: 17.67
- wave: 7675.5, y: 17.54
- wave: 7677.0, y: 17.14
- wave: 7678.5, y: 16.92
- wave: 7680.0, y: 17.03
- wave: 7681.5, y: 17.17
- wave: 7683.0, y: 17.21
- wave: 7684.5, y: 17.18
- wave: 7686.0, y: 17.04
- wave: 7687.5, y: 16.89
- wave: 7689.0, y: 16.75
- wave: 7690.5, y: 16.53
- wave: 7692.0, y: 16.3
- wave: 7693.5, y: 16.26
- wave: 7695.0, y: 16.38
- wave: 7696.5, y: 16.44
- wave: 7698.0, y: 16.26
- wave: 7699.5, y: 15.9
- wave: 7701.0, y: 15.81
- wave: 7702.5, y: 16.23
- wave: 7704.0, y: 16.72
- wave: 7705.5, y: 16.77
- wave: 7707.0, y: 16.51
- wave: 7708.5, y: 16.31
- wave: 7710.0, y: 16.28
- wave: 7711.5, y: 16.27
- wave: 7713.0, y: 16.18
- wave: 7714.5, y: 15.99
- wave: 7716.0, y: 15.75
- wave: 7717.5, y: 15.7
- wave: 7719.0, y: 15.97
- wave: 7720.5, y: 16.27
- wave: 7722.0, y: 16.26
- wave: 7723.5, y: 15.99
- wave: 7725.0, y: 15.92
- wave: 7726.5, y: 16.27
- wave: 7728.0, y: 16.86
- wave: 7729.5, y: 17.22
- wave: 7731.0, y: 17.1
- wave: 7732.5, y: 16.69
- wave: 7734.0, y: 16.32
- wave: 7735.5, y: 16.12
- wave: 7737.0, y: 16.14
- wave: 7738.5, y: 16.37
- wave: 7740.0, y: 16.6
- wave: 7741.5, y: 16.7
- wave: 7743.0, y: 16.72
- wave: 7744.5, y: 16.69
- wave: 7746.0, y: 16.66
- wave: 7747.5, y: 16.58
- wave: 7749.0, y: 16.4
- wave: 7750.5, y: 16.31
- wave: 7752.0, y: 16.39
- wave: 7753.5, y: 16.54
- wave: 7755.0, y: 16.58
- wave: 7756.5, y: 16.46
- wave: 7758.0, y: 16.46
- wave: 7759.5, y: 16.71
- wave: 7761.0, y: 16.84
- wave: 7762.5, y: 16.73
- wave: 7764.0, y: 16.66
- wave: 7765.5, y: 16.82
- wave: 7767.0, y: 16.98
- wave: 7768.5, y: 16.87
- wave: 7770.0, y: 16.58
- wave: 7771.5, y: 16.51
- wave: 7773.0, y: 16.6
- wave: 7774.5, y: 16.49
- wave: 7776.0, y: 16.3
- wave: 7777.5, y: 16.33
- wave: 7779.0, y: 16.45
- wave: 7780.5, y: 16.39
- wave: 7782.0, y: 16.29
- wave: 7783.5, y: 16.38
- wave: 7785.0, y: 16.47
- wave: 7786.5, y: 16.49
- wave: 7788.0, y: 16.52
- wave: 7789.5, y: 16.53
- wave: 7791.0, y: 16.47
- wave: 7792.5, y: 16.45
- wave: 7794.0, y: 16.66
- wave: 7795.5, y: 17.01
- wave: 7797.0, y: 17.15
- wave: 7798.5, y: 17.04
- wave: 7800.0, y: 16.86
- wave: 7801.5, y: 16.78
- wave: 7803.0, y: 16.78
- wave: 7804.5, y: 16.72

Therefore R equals 1.5 angstroms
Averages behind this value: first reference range 16.8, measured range 16.4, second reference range 16.8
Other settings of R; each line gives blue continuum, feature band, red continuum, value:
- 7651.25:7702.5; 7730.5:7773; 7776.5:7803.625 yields 0.0 angstroms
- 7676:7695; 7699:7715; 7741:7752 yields 0.5 angstroms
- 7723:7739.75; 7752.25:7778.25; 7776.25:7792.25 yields -0.3 angstroms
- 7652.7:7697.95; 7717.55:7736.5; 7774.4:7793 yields 0.1 angstroms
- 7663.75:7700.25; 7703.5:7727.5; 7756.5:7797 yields 0.5 angstroms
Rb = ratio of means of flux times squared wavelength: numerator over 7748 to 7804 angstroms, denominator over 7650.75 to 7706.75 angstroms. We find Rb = 1.03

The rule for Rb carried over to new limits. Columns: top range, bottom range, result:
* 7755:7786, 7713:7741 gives 1.03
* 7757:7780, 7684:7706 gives 1.03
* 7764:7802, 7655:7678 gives 1.05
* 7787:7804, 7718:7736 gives 1.04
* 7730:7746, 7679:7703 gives 1.01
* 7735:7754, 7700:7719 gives 1.03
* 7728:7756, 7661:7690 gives 1.02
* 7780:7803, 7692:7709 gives 1.04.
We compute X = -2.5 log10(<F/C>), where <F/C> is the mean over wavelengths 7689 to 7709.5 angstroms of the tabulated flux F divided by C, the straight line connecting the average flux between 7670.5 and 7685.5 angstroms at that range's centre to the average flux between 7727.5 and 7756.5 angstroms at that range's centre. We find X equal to 0.04 mag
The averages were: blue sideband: 17.2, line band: 16.4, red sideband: 16.6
